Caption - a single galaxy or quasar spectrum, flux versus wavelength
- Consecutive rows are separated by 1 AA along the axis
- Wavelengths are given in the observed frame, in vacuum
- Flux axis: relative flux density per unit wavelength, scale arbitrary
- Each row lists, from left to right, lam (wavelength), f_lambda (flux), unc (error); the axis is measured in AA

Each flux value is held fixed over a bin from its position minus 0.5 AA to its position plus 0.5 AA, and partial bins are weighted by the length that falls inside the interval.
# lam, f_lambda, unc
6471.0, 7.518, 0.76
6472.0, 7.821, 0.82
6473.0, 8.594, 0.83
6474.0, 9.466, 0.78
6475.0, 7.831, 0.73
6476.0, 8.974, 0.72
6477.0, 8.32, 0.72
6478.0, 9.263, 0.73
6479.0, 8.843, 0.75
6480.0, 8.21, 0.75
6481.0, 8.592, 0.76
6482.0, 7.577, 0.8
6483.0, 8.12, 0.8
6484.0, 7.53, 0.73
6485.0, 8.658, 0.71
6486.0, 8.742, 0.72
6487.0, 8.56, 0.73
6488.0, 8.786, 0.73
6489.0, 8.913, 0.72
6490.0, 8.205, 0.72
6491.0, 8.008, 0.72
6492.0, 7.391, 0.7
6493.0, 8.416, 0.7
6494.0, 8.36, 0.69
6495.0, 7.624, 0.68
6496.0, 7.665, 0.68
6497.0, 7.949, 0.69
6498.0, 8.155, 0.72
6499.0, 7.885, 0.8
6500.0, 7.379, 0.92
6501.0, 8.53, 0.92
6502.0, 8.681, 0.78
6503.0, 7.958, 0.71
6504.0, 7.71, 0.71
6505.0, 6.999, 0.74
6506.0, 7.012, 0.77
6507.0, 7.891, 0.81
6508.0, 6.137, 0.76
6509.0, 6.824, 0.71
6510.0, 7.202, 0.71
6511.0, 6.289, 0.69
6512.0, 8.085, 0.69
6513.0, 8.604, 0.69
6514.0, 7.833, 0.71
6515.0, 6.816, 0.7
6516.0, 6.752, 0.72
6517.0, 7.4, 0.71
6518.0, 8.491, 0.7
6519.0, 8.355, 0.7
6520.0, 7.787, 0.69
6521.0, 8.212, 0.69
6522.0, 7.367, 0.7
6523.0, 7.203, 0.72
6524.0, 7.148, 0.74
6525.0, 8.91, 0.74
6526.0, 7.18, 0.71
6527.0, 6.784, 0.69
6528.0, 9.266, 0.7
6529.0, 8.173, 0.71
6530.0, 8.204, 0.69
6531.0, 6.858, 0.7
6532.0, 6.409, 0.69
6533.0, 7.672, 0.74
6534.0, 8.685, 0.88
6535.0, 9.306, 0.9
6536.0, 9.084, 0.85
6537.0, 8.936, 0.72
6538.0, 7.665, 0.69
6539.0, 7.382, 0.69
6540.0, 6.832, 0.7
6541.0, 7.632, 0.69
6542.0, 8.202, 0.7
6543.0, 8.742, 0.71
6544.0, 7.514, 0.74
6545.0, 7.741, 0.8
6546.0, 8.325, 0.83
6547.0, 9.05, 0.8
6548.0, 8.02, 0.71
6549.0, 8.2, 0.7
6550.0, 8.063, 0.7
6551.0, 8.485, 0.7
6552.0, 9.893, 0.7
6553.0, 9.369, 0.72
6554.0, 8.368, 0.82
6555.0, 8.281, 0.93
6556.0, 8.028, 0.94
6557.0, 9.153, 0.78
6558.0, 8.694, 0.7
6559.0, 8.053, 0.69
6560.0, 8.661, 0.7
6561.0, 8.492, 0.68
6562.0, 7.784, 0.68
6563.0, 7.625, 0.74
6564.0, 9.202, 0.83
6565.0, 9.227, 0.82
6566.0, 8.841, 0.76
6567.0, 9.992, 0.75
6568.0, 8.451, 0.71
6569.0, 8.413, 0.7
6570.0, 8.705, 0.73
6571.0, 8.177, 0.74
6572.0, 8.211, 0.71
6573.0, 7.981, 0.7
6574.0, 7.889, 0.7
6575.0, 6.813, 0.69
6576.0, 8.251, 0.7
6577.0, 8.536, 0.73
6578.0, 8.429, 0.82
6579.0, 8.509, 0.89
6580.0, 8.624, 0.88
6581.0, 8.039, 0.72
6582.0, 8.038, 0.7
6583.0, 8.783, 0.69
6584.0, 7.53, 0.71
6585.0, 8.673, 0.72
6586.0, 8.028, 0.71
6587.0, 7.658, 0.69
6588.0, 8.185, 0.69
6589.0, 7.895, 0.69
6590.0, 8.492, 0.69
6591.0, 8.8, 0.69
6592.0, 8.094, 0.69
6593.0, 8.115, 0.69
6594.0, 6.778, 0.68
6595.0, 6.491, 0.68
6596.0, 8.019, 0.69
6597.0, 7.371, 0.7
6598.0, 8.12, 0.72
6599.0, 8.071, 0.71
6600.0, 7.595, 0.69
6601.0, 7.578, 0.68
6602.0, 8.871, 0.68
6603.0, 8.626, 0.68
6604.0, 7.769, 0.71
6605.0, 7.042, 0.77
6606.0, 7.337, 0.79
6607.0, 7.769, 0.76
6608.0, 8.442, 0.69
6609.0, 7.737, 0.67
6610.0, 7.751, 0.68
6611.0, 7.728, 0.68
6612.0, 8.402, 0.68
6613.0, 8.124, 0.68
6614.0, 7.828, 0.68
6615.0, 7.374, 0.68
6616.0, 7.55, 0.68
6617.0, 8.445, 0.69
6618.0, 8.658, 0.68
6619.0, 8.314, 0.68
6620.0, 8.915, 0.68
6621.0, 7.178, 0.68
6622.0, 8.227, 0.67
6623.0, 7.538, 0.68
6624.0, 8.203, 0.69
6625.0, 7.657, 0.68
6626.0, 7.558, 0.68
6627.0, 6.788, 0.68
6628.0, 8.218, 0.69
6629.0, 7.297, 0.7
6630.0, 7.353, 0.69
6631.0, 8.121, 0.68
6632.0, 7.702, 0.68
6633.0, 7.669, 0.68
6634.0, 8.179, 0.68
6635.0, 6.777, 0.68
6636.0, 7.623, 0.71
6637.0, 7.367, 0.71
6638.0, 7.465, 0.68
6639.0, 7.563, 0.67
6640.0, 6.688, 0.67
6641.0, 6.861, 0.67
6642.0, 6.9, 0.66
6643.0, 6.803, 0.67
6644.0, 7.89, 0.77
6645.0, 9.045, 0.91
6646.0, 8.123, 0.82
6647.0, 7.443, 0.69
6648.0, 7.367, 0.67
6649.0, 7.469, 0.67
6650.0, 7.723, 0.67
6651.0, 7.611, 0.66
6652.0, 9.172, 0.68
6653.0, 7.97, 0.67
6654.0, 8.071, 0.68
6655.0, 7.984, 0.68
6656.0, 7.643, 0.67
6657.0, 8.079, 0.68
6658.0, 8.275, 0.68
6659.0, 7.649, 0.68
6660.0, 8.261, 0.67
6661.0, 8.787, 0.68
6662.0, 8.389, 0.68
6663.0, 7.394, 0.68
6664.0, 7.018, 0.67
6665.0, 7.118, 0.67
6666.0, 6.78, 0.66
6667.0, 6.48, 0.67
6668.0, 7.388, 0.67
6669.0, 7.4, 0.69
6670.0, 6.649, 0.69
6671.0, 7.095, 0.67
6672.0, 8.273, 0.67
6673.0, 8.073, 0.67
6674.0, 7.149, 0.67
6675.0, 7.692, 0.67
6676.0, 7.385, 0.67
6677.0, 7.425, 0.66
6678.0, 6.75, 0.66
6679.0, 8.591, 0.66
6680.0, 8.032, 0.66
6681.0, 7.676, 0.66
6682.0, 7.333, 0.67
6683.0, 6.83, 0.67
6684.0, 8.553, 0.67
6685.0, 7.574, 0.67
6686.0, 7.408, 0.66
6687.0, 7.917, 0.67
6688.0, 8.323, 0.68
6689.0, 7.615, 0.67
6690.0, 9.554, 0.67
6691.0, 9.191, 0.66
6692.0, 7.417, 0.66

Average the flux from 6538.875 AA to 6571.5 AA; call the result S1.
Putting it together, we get 8.42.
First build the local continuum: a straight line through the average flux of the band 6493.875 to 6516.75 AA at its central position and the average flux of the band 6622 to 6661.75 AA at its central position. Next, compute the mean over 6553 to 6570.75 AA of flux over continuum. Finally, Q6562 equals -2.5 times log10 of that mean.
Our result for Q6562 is -0.13 mag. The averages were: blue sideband 7.57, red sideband 7.73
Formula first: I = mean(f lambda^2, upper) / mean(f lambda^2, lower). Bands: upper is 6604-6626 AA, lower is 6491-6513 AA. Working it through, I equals 1.1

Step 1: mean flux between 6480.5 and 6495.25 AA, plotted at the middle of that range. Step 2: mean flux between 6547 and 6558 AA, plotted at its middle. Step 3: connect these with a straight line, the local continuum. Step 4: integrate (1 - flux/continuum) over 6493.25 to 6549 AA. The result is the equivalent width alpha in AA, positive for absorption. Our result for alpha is 4.2 AA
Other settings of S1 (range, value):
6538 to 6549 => 7.94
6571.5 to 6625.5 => 7.98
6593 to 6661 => 7.77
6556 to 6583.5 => 8.42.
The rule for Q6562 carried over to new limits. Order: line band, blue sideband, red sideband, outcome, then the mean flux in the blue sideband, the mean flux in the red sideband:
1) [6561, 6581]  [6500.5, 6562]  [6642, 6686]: -0.07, 7.96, 7.67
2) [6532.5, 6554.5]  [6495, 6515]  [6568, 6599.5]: -0.07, 7.6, 8.06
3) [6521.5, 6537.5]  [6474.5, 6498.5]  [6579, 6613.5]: 0.03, 8.28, 7.97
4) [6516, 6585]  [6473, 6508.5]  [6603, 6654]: -0.03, 8.13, 7.75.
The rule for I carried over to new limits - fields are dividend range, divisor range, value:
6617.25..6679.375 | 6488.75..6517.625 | 1.04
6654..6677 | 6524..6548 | 0.99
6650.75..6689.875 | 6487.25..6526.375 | 1.04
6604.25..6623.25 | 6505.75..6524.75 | 1.09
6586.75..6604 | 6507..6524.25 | 1.09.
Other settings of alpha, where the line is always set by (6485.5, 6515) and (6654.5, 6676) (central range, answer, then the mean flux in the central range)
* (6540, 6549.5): -0.4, 8.09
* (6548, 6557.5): -1.0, 8.62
